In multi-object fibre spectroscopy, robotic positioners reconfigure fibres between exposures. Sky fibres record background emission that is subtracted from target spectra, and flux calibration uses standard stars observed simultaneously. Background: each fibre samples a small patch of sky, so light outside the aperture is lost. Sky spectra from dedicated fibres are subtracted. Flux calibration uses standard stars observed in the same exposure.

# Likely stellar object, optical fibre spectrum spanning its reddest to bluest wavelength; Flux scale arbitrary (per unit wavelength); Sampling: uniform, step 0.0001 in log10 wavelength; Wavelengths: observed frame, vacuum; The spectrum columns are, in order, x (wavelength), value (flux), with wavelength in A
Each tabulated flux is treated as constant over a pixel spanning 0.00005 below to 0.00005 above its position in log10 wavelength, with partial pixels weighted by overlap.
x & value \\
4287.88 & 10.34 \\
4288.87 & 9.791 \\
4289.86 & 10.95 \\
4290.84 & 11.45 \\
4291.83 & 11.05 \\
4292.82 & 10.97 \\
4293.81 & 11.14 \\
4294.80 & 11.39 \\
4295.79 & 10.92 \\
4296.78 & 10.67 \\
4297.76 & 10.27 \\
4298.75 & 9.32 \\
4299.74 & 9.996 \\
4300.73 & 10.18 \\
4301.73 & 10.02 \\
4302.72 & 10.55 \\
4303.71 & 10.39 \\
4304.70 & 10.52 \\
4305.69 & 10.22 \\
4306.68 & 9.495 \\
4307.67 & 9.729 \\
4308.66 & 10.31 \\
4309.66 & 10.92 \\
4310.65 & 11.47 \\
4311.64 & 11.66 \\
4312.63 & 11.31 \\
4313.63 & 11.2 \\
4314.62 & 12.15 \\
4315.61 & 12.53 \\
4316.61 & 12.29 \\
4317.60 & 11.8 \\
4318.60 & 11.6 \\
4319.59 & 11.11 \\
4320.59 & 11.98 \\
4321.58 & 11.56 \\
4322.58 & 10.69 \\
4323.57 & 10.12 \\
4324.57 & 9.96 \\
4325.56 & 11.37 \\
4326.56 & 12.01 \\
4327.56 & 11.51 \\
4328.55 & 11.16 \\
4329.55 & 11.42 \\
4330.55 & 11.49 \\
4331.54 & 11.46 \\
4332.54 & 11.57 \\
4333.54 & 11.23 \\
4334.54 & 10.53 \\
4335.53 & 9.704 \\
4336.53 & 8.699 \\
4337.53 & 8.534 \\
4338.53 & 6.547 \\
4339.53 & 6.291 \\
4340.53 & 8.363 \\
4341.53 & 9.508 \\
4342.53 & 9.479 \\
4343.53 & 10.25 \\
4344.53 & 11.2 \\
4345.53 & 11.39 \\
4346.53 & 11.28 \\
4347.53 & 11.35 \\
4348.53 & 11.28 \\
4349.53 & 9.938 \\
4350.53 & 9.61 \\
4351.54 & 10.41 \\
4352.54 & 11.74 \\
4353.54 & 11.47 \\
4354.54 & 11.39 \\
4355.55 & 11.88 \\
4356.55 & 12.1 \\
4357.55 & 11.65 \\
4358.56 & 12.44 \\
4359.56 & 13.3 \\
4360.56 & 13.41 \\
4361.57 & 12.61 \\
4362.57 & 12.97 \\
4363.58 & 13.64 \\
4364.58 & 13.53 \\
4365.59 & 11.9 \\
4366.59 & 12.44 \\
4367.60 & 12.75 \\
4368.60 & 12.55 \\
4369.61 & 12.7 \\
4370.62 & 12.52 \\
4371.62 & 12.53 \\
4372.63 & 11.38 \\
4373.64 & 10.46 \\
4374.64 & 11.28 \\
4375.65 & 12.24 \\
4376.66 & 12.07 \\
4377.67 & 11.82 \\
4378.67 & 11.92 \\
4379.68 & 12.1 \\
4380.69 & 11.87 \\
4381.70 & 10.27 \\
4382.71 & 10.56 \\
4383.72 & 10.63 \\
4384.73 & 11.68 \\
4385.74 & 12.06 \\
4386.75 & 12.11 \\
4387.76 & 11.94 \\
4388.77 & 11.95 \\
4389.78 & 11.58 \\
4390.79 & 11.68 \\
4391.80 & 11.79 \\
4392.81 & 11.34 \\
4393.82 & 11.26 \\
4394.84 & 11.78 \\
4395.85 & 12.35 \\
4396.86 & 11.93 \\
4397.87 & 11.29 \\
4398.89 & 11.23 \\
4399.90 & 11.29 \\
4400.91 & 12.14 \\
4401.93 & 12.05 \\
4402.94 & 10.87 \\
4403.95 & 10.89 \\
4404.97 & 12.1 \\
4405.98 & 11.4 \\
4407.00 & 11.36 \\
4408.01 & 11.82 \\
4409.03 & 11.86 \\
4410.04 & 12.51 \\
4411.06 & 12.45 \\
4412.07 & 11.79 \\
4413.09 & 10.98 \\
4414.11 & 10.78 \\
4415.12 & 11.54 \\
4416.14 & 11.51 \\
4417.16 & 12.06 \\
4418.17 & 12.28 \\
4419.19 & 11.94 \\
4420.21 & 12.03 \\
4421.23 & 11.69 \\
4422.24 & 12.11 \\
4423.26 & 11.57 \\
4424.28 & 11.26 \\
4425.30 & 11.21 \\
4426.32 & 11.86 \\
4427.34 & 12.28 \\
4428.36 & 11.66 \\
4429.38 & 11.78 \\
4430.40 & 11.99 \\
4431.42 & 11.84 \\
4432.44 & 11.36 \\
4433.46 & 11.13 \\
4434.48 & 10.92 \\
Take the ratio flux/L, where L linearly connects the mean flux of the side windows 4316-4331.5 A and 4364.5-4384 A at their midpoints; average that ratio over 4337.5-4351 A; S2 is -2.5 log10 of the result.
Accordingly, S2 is 0.19 mag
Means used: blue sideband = 11.3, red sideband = 11.9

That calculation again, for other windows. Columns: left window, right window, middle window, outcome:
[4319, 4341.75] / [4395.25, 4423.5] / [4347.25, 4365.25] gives -0.111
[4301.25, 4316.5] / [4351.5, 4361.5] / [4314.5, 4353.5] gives 0.084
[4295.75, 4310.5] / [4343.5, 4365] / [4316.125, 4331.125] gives -0.047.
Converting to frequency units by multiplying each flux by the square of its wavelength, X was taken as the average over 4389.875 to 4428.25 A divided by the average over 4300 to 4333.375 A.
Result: 1.10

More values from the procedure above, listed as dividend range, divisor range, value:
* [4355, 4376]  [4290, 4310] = 1.22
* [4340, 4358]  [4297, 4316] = 1.03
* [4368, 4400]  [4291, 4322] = 1.11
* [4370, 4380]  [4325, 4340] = 1.18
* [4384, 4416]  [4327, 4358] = 1.14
